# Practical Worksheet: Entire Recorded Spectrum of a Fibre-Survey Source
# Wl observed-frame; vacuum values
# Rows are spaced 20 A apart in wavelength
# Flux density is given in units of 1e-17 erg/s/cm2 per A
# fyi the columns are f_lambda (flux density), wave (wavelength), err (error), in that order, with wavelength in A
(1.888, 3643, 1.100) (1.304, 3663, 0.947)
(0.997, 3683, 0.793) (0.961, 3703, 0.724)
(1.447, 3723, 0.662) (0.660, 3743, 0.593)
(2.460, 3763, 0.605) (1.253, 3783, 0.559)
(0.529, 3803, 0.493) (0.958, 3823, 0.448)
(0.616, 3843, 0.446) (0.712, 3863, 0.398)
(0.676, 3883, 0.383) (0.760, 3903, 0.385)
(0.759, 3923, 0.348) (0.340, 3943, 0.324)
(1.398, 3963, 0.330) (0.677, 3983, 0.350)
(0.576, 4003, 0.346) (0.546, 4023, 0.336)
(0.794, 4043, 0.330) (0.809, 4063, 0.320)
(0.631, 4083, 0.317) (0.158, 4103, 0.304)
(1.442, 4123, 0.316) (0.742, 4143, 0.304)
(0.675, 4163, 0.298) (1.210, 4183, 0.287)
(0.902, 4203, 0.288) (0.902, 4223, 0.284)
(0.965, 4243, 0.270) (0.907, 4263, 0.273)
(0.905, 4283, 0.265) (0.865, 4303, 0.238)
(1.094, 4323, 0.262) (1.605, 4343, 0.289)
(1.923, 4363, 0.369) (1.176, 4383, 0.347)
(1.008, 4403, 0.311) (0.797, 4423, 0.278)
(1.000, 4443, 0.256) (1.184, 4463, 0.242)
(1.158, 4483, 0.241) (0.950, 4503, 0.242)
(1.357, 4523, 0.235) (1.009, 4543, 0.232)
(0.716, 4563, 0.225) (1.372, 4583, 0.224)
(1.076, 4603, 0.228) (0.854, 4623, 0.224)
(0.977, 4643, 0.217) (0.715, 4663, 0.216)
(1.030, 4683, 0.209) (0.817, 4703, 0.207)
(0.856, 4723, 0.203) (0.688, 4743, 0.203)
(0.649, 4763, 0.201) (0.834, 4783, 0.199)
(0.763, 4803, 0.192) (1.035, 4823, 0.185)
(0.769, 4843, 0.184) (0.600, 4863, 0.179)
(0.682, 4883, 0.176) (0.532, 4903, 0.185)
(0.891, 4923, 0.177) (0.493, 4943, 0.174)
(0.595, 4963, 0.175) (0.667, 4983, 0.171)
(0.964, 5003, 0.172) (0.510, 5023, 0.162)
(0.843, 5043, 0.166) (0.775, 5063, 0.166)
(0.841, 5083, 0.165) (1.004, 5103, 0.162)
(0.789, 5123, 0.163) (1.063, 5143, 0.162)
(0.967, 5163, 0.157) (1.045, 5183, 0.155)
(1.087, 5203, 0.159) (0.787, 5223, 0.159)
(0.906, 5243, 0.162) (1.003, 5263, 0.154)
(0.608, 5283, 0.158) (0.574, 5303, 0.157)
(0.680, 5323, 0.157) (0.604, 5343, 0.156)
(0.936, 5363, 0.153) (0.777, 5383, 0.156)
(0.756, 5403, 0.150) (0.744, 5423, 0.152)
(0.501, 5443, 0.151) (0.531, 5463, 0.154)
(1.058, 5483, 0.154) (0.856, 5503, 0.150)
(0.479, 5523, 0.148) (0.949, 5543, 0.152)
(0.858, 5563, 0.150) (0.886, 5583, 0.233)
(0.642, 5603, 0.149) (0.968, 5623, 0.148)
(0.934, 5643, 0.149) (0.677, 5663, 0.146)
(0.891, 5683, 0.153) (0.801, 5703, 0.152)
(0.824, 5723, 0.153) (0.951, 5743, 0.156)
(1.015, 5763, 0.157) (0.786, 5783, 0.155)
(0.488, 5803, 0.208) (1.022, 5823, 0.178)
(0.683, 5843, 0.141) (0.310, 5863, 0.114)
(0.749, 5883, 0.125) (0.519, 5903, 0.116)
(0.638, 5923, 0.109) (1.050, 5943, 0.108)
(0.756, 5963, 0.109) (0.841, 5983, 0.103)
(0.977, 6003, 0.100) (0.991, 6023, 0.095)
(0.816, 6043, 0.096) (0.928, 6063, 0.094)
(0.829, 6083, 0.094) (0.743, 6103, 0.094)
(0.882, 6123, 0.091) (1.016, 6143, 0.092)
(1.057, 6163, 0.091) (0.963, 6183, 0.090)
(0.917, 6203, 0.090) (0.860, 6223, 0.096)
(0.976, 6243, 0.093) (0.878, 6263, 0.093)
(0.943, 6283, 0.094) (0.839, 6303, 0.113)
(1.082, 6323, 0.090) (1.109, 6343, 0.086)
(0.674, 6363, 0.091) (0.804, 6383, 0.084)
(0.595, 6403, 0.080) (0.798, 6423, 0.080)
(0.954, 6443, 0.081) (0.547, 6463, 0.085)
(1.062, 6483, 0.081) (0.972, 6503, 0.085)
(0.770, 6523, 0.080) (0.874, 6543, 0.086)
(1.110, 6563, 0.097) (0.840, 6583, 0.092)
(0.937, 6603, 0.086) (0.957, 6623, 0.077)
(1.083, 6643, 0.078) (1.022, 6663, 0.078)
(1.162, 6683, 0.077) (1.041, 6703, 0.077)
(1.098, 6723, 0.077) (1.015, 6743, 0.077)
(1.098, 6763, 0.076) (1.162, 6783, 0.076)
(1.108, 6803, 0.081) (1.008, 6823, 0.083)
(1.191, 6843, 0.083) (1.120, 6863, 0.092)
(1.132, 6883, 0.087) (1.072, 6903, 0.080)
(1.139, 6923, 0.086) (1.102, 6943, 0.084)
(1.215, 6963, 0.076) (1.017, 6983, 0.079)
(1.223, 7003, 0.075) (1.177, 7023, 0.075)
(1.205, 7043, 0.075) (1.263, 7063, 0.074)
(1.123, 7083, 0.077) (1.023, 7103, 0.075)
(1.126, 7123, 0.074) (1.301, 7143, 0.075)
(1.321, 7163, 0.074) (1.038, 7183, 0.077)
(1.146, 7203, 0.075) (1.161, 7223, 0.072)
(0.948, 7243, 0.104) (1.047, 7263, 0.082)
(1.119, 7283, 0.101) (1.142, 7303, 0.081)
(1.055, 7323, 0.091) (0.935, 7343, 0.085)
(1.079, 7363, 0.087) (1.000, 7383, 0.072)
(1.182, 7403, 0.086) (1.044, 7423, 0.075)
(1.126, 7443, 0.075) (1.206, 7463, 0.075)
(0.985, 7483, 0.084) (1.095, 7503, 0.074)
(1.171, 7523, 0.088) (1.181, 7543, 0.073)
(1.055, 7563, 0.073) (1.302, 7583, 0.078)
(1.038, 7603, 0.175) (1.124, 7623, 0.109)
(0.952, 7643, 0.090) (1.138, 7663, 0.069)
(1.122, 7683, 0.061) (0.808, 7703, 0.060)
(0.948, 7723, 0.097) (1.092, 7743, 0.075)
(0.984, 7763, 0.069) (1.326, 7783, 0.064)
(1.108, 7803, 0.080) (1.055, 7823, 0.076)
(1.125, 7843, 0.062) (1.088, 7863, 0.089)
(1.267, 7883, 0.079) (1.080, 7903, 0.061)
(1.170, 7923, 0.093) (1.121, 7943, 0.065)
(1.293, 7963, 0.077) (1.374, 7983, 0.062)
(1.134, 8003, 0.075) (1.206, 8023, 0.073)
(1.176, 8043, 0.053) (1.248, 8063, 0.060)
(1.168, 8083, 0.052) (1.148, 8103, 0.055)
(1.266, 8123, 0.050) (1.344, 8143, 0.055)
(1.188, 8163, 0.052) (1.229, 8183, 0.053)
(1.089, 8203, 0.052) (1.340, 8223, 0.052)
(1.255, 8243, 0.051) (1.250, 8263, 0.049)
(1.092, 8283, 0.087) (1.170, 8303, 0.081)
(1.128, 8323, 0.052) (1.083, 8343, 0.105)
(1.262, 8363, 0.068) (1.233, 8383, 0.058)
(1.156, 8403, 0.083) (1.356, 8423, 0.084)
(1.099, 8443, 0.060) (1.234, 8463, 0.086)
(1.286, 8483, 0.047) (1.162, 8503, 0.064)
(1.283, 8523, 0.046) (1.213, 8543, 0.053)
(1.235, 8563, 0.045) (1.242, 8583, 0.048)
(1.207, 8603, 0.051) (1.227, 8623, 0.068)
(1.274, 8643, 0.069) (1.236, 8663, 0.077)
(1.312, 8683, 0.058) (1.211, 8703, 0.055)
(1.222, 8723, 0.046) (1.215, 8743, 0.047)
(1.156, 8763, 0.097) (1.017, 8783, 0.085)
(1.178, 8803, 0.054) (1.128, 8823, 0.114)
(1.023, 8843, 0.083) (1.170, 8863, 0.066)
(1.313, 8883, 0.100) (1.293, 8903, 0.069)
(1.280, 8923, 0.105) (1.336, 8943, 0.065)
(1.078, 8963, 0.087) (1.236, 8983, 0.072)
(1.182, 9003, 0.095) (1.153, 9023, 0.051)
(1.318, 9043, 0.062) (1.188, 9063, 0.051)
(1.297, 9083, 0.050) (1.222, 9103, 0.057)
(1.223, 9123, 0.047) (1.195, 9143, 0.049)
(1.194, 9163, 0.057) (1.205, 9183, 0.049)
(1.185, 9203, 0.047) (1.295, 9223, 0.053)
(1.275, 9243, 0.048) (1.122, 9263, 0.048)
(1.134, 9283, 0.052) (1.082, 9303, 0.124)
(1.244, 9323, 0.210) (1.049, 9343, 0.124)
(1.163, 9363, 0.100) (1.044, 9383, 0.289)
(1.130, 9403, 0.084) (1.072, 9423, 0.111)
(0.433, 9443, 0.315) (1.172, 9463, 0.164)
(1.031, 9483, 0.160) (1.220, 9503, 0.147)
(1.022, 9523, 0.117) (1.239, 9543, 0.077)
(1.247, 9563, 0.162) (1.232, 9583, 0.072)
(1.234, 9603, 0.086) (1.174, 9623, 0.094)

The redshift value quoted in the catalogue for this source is 0.490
